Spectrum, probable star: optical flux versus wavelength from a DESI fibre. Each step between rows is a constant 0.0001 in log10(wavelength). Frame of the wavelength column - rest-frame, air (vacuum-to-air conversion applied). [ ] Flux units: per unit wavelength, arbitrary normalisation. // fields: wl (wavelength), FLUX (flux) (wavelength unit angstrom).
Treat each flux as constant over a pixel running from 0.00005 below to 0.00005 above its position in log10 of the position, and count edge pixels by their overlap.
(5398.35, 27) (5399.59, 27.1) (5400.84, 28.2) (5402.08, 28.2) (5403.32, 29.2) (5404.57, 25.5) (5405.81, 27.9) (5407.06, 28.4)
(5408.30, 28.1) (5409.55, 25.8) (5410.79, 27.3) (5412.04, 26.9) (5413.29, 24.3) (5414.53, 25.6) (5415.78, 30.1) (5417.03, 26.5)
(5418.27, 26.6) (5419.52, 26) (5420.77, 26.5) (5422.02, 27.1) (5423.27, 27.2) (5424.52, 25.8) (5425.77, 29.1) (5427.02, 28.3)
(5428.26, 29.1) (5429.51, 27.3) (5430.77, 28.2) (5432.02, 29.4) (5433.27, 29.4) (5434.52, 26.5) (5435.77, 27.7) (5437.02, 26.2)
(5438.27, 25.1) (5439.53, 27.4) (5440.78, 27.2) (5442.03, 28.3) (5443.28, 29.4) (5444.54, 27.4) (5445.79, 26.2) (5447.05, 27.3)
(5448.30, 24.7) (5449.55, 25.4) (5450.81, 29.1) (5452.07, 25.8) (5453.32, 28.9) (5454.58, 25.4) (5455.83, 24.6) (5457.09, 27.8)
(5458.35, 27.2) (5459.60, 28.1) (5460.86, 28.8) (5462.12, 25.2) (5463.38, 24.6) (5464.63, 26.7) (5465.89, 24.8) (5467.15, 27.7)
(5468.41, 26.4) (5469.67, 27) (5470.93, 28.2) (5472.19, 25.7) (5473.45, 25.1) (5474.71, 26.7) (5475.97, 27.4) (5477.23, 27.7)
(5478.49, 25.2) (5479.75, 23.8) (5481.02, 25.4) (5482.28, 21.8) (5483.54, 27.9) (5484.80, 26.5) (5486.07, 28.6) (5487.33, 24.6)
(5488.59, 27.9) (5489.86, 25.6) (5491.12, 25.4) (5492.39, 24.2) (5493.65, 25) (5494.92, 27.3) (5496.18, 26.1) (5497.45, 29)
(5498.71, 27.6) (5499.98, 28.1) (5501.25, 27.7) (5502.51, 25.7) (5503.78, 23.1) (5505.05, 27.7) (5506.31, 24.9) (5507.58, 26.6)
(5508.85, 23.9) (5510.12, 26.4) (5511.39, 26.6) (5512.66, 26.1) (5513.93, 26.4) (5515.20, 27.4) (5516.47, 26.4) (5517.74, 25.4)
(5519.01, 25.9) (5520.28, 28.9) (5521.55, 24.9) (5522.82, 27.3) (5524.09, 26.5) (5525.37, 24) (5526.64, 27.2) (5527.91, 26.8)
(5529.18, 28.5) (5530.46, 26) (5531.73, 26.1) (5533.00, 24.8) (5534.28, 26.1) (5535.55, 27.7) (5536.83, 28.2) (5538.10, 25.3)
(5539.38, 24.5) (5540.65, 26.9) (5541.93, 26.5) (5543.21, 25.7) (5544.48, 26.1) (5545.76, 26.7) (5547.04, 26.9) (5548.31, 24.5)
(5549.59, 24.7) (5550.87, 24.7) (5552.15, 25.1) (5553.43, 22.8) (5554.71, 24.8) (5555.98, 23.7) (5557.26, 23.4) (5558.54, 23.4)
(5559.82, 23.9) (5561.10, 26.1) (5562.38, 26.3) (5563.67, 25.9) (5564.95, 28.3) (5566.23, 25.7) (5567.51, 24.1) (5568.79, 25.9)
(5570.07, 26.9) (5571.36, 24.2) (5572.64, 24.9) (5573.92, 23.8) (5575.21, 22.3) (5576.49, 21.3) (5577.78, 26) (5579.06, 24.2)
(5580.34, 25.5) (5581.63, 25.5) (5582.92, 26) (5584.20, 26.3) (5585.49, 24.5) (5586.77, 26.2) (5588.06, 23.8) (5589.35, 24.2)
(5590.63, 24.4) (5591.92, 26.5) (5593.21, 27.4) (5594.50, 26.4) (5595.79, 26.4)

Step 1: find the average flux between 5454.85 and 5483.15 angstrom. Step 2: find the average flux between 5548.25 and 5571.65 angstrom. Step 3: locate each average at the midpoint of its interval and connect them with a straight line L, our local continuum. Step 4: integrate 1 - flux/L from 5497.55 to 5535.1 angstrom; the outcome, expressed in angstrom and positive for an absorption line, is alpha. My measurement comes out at -1.2 angstrom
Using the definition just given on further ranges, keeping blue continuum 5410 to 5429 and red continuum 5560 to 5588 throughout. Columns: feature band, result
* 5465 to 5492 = 0.2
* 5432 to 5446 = -0.3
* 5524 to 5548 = -0.6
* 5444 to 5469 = 0.0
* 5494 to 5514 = -0.3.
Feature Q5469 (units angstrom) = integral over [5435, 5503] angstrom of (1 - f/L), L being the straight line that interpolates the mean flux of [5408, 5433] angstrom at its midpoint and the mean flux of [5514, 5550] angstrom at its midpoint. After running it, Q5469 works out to 0.7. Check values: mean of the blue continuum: 27.3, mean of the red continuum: 26.3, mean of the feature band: 26.6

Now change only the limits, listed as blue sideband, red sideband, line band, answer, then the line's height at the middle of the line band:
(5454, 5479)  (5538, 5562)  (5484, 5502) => -0.4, 26.1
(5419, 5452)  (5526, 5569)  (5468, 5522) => 0.4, 26.5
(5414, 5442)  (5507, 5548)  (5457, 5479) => 0.2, 27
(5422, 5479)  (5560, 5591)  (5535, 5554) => -0.1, 25.6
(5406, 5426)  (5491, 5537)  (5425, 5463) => -0.8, 26.8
